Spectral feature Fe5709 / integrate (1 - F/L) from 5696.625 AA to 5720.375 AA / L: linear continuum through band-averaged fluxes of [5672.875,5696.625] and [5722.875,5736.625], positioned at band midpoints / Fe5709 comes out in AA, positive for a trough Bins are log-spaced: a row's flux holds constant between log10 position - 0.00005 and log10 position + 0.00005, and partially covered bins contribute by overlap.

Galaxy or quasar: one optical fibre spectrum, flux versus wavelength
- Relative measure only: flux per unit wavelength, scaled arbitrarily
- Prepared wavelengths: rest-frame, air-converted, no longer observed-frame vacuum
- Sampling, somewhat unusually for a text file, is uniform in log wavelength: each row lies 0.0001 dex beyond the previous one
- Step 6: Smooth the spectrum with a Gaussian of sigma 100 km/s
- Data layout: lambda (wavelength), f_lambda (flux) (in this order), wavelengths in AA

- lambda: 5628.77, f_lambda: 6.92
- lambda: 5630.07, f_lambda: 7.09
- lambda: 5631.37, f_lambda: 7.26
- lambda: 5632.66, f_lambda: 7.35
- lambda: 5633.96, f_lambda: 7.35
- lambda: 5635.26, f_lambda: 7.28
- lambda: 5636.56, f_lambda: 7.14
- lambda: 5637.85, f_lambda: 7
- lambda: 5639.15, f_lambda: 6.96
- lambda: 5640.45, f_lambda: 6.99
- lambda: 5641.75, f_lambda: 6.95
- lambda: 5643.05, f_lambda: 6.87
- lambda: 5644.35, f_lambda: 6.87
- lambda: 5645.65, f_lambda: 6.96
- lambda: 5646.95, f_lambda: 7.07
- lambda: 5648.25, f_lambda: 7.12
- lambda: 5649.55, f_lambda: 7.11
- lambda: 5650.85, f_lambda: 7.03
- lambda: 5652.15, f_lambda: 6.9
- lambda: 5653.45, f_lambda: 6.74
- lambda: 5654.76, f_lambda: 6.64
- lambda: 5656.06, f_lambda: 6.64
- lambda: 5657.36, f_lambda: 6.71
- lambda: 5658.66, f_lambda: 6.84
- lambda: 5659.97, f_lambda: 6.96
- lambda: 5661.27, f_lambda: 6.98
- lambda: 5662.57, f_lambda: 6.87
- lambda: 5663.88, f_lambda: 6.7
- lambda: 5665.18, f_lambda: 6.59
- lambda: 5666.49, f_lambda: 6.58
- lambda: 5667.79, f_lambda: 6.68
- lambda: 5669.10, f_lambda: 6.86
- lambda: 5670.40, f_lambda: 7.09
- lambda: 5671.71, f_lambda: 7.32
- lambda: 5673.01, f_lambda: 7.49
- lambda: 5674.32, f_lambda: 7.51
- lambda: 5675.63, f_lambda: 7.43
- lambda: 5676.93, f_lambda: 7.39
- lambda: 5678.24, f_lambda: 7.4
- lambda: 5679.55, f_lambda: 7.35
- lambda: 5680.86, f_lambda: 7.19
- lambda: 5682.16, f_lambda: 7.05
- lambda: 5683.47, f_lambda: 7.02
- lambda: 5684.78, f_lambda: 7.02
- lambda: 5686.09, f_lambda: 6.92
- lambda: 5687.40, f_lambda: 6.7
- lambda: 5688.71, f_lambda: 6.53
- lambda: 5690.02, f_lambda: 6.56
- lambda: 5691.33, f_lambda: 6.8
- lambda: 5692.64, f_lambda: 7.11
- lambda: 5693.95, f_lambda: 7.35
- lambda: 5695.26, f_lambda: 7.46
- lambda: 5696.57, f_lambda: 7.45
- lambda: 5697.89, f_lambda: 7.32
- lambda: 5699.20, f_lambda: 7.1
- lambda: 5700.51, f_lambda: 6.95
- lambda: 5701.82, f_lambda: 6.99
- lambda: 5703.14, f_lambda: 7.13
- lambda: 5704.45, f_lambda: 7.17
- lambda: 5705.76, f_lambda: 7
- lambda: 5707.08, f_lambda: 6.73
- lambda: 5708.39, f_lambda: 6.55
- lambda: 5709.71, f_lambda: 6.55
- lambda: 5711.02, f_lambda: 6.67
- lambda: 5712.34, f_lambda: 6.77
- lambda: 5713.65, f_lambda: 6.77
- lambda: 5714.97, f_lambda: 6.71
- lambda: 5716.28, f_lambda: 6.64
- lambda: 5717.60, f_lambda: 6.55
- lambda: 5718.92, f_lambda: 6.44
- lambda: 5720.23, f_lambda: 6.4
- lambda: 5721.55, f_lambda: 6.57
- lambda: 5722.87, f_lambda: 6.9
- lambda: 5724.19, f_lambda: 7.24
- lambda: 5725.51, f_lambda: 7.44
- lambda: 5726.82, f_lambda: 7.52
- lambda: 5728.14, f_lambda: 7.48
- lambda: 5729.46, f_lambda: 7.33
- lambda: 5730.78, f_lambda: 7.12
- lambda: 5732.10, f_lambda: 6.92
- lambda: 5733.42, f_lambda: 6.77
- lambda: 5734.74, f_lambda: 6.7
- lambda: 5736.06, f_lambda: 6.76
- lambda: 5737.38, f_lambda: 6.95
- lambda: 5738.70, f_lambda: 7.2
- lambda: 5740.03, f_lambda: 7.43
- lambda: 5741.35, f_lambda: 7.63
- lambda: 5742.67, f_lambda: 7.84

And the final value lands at 1.0 AA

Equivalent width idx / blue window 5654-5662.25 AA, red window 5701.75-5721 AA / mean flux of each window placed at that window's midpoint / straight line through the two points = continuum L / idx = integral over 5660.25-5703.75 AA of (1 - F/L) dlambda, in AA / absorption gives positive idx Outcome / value -1.9 AA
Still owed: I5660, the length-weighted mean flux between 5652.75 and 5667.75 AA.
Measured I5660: 6.75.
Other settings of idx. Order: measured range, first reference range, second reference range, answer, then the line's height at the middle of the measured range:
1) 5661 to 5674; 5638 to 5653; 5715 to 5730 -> 0.1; 6.97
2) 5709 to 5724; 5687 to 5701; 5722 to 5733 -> 1.1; 7.16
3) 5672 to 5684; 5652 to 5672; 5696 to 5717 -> -0.8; 6.84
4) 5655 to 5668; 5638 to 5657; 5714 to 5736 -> 0.3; 6.92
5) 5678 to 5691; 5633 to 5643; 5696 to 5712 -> 0.1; 7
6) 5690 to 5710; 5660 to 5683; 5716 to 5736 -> -0.1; 7.01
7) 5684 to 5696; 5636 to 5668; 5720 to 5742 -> 0.1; 6.98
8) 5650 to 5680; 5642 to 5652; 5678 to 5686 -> 0.4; 7.07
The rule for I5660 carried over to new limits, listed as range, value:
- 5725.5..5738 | 7.09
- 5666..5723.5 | 6.96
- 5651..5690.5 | 6.96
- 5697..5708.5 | 7.02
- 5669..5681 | 7.33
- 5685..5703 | 7.02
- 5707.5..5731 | 6.86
